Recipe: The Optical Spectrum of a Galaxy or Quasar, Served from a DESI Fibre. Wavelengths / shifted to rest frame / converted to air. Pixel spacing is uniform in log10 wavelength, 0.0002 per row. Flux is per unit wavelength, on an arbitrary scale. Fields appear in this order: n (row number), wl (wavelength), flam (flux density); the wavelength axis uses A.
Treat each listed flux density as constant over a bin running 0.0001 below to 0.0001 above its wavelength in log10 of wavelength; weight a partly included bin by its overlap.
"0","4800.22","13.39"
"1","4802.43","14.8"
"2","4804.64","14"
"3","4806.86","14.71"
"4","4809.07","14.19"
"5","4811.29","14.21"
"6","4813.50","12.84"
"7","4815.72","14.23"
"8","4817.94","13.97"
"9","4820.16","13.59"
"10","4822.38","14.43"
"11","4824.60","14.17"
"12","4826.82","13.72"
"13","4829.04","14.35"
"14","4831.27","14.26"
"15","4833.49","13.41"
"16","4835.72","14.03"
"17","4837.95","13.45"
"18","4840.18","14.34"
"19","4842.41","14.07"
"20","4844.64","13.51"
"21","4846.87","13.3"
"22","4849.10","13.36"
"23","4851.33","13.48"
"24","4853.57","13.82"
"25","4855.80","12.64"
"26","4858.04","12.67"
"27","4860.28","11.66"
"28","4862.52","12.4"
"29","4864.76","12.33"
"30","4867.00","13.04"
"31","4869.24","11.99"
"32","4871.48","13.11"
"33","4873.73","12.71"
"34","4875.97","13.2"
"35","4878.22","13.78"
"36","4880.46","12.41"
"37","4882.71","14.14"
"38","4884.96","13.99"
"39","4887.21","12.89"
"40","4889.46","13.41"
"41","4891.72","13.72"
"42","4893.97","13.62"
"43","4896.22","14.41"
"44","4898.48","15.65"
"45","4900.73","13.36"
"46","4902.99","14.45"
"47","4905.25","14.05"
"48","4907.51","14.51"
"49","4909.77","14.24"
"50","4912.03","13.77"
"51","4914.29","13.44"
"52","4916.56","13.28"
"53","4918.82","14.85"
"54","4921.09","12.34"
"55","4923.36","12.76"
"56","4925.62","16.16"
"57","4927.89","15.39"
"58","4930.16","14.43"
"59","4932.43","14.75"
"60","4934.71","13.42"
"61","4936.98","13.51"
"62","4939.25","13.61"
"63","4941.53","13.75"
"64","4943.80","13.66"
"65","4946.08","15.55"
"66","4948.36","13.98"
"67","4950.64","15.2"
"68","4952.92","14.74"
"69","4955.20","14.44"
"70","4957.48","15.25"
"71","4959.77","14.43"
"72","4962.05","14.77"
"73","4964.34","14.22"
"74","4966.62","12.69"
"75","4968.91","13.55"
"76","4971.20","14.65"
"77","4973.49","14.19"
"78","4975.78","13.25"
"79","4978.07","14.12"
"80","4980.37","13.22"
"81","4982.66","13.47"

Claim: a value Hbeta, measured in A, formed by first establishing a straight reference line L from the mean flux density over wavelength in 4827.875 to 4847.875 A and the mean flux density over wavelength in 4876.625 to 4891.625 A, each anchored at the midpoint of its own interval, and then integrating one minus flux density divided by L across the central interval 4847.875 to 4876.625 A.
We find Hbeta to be 1.8 A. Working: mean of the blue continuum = 13.9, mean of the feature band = 12.8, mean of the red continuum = 13.4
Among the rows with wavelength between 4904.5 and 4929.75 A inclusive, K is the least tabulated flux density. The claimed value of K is 12.34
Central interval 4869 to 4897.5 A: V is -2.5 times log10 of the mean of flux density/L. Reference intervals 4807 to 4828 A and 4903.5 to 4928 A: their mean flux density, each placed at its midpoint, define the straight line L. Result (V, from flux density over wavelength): 0.049 mag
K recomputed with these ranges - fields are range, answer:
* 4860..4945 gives 11.66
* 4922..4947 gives 12.76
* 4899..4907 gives 13.36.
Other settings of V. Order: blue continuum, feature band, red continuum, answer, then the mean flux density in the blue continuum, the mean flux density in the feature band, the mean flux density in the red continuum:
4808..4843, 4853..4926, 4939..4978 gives 0.05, 13.9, 13.5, 14.2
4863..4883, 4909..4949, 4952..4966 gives 0.00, 12.9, 14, 14.6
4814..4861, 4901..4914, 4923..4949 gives 0.00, 13.6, 14.1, 14.3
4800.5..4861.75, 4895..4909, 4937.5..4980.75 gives -0.03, 13.7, 14.4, 14.2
